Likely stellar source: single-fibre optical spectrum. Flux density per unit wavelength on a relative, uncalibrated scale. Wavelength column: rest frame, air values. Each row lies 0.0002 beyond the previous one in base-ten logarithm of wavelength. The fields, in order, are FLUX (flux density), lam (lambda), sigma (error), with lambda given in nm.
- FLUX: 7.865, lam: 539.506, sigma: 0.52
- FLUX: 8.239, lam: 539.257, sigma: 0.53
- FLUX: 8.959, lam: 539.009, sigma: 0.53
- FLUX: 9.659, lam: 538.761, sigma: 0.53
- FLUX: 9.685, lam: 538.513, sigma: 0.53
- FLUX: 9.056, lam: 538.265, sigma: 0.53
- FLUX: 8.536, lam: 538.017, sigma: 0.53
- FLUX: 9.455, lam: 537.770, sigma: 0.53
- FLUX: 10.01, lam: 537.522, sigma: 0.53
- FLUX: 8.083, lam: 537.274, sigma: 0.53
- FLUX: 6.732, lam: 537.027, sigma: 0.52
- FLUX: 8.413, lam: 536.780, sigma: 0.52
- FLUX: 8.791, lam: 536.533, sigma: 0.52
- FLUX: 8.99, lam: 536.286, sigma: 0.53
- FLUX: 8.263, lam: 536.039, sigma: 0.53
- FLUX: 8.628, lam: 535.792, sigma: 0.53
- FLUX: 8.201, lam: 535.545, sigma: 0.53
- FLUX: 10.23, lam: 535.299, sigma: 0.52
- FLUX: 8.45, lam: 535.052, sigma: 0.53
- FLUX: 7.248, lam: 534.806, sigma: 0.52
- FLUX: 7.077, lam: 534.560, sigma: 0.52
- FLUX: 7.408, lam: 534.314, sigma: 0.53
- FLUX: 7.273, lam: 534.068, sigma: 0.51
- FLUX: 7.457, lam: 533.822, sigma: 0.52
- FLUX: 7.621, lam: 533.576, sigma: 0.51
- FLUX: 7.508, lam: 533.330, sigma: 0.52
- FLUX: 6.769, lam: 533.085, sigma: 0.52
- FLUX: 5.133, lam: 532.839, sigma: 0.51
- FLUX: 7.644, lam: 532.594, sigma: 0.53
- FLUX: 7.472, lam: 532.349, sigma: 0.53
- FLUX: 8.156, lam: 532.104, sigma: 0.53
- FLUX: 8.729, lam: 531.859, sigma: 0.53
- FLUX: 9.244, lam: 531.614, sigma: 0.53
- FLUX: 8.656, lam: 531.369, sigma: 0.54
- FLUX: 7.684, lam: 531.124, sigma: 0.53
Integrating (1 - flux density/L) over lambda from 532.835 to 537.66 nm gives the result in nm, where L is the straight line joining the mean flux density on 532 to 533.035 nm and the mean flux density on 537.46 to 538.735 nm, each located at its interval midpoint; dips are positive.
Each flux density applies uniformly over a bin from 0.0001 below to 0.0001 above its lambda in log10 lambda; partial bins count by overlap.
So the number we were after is 0.11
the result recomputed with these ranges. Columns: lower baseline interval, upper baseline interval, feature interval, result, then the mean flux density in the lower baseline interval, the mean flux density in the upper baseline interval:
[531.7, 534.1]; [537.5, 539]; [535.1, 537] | -0.032 nm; 7.41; 9.33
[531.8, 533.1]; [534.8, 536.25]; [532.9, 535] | 0.178 nm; 7.29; 8.63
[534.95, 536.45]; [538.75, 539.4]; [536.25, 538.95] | -0.018 nm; 8.8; 8.8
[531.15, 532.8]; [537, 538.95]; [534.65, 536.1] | 0.024 nm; 8.12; 9.01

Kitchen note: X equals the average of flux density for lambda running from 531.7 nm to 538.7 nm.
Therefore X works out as 8.13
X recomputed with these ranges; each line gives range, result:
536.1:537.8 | 8.58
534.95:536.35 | 8.79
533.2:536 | 7.93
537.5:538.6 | 9.28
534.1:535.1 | 7.46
